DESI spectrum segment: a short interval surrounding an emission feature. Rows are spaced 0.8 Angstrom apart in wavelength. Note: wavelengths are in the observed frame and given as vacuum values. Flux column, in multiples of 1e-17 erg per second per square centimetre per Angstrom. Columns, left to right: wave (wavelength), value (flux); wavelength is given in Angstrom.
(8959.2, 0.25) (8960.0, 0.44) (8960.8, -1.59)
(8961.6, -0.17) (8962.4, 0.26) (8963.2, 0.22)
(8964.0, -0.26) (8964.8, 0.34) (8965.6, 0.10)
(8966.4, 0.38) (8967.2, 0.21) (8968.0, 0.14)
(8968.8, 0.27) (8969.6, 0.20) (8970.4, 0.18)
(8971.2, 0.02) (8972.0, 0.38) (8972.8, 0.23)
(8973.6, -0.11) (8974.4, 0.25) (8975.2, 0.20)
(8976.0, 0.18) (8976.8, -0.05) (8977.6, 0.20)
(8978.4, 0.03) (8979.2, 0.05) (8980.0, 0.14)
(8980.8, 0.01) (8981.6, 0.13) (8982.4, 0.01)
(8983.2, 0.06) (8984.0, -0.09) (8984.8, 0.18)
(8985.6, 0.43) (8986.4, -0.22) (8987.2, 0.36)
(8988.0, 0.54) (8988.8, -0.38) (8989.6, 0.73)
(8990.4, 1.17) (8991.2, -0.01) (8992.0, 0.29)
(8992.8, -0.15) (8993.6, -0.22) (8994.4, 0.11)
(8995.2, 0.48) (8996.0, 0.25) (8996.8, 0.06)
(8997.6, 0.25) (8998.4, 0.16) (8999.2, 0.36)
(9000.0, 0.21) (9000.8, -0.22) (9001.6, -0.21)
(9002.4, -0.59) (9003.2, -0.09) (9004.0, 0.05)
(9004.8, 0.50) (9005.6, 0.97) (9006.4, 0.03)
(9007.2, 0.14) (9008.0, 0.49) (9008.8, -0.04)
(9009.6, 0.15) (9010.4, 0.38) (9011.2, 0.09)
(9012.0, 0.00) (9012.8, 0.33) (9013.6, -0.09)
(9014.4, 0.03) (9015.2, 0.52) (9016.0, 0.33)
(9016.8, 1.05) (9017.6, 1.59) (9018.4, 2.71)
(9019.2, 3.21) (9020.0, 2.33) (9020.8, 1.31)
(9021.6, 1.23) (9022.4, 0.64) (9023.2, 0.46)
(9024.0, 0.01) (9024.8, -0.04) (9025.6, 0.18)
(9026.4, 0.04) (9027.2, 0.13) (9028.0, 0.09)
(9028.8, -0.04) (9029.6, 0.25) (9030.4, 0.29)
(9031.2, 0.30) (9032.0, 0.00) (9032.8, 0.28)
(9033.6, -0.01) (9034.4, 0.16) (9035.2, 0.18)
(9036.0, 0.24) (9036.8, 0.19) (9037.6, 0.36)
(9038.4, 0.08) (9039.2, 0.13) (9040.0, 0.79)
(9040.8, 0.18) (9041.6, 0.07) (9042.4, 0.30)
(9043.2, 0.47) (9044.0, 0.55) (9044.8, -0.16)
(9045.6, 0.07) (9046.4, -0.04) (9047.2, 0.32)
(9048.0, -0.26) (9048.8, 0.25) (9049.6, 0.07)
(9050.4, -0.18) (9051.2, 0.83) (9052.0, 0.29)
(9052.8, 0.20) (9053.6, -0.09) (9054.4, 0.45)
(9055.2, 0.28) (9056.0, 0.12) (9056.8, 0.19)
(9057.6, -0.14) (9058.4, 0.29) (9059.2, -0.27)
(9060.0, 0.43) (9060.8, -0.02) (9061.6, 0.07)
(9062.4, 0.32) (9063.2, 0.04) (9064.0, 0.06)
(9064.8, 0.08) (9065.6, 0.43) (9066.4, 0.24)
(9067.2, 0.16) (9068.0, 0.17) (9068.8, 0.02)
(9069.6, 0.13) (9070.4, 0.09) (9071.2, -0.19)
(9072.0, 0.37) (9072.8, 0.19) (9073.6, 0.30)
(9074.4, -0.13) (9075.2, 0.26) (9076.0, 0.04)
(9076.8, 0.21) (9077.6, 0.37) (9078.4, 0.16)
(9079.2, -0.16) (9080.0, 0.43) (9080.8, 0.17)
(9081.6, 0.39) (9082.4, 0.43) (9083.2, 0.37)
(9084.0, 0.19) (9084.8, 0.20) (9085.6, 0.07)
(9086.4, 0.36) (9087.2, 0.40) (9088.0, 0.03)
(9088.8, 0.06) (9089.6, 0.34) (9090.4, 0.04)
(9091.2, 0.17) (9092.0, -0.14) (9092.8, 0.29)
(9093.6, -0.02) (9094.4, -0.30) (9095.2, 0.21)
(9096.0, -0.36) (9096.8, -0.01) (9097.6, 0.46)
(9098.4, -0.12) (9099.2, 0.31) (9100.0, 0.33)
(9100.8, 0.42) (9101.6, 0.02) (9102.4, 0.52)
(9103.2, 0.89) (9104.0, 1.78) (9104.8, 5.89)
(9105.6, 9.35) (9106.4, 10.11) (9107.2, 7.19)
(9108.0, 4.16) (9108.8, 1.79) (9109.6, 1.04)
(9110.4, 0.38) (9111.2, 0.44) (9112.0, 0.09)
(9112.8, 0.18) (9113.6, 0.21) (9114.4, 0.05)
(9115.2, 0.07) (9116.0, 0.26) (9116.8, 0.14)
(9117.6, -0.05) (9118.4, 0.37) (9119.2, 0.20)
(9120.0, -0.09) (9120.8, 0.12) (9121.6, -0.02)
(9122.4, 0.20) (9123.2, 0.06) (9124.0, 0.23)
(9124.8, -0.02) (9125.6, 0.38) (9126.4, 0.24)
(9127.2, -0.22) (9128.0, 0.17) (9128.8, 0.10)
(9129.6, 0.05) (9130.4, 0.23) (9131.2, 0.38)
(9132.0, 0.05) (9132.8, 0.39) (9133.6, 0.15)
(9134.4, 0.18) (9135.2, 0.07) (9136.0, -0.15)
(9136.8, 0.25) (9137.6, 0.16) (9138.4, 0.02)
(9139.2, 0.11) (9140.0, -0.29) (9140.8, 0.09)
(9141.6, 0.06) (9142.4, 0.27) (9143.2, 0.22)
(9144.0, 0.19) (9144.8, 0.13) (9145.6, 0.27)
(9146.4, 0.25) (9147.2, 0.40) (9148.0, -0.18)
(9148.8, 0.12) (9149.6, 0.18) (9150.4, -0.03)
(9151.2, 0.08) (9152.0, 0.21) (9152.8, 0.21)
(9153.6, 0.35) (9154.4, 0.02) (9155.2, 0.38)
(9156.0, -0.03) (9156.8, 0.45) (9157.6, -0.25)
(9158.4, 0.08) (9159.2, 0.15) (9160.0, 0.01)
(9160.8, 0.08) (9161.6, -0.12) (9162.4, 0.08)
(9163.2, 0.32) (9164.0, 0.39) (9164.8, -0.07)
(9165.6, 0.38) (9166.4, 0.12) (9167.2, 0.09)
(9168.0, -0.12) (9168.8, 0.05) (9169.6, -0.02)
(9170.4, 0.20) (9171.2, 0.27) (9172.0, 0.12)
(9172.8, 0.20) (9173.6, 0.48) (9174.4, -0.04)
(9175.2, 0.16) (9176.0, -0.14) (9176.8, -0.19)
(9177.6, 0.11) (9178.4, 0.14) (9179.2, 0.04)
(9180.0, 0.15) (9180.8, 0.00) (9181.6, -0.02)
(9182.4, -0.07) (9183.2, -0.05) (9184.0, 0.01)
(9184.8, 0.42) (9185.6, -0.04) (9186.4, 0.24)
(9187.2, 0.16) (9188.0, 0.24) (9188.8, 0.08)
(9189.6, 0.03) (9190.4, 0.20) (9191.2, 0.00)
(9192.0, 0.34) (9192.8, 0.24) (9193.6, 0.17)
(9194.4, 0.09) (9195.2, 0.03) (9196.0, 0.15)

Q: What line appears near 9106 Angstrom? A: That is [O III] 5007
